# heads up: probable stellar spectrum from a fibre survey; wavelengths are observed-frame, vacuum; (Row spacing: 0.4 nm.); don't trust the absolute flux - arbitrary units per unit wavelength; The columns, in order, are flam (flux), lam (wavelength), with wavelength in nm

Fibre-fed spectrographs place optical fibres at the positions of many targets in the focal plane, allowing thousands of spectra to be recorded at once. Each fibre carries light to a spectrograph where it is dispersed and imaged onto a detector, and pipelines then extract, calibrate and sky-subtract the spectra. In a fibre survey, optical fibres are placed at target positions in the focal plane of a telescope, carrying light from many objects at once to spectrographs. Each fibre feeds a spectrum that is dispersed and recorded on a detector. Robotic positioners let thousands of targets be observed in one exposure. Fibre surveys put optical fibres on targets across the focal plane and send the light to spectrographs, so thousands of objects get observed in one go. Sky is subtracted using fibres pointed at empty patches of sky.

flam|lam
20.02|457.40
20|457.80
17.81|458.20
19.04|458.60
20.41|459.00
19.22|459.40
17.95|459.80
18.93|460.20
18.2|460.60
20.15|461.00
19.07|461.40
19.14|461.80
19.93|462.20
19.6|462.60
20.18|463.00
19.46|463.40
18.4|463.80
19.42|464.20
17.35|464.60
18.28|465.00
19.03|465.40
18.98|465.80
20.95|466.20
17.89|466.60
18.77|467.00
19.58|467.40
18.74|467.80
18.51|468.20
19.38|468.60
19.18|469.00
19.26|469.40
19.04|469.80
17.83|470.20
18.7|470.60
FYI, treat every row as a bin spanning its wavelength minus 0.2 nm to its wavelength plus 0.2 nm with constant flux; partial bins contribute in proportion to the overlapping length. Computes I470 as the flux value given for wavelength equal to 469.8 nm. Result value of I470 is 19.04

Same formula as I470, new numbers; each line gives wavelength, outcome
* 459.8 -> 17.95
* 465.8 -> 18.98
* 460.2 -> 18.93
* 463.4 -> 19.46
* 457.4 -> 20.02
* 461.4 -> 19.07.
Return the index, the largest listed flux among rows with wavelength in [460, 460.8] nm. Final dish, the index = 18.93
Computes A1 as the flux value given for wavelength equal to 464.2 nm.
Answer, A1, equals 19.42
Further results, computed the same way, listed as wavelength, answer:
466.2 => 20.95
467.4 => 19.58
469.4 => 19.26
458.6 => 19.04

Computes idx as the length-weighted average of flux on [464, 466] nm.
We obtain 18.6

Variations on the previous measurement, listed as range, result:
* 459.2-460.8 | 18.6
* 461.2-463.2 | 19.6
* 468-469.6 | 19.1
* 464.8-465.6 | 18.7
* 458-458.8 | 18.4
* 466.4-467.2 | 18.3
